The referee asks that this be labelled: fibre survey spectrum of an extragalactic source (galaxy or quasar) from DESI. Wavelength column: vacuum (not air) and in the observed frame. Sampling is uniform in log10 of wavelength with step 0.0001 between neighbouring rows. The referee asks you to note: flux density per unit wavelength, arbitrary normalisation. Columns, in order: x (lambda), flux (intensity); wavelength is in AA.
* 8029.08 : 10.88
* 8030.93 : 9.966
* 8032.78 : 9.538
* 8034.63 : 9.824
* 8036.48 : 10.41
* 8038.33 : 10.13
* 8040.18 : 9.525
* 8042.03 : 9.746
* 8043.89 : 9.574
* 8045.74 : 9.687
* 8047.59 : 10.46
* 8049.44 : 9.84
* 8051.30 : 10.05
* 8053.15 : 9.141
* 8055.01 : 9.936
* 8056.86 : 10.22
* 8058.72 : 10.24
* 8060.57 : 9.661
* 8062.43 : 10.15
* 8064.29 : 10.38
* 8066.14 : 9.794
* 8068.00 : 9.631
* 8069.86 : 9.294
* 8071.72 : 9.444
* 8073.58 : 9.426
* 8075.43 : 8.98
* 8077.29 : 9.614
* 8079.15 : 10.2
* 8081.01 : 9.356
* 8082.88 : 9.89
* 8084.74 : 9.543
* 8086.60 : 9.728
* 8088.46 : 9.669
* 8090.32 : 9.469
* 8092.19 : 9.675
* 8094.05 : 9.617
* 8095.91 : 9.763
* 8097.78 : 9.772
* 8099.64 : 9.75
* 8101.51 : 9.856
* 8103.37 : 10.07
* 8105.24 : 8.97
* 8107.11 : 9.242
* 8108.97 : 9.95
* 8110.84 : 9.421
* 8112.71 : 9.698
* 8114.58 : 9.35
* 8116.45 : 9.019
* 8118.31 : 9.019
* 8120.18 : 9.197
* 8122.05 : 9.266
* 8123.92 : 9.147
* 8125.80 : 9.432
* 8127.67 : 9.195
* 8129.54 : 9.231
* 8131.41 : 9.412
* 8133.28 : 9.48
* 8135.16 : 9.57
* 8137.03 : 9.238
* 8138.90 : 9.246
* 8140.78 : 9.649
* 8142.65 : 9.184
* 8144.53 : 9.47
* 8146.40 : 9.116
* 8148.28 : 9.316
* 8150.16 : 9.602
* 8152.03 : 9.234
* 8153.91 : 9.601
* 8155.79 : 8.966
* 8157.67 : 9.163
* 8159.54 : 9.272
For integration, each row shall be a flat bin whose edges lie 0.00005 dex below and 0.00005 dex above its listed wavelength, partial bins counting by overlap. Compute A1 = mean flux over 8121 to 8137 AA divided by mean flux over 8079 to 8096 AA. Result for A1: 1.0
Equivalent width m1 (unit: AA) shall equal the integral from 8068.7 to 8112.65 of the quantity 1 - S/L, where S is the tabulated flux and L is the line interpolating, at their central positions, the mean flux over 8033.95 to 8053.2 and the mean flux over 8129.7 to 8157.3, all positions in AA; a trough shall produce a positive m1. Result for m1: 0.2 AA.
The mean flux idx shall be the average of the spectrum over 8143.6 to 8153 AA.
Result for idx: 9.35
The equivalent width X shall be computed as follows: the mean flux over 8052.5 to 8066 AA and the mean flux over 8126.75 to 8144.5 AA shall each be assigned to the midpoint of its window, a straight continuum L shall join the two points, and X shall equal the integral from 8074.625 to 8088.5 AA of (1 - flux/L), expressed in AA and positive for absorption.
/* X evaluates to 0.2 AA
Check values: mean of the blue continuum 9.97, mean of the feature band 9.62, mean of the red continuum 9.36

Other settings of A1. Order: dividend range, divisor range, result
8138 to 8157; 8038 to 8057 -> 0.95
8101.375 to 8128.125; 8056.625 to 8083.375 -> 0.96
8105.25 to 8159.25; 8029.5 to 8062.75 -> 0.94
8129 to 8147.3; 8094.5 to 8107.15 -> 0.97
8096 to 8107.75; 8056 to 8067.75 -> 0.96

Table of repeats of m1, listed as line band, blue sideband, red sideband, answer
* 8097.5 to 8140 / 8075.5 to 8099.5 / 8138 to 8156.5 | 0.4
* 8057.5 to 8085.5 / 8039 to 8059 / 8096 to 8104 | 0.4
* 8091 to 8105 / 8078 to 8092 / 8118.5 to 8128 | -0.3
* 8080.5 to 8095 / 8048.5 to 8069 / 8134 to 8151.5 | 0.1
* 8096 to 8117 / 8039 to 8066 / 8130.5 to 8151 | 0.0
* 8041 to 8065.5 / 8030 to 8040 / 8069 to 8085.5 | -0.4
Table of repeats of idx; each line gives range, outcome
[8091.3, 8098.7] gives 9.71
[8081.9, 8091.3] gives 9.65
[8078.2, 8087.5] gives 9.74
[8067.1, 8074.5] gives 9.44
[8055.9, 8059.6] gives 10.2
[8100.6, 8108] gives 9.53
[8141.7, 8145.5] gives 9.34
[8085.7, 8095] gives 9.64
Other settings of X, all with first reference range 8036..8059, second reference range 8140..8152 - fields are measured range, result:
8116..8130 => 0.5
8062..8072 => 0.0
